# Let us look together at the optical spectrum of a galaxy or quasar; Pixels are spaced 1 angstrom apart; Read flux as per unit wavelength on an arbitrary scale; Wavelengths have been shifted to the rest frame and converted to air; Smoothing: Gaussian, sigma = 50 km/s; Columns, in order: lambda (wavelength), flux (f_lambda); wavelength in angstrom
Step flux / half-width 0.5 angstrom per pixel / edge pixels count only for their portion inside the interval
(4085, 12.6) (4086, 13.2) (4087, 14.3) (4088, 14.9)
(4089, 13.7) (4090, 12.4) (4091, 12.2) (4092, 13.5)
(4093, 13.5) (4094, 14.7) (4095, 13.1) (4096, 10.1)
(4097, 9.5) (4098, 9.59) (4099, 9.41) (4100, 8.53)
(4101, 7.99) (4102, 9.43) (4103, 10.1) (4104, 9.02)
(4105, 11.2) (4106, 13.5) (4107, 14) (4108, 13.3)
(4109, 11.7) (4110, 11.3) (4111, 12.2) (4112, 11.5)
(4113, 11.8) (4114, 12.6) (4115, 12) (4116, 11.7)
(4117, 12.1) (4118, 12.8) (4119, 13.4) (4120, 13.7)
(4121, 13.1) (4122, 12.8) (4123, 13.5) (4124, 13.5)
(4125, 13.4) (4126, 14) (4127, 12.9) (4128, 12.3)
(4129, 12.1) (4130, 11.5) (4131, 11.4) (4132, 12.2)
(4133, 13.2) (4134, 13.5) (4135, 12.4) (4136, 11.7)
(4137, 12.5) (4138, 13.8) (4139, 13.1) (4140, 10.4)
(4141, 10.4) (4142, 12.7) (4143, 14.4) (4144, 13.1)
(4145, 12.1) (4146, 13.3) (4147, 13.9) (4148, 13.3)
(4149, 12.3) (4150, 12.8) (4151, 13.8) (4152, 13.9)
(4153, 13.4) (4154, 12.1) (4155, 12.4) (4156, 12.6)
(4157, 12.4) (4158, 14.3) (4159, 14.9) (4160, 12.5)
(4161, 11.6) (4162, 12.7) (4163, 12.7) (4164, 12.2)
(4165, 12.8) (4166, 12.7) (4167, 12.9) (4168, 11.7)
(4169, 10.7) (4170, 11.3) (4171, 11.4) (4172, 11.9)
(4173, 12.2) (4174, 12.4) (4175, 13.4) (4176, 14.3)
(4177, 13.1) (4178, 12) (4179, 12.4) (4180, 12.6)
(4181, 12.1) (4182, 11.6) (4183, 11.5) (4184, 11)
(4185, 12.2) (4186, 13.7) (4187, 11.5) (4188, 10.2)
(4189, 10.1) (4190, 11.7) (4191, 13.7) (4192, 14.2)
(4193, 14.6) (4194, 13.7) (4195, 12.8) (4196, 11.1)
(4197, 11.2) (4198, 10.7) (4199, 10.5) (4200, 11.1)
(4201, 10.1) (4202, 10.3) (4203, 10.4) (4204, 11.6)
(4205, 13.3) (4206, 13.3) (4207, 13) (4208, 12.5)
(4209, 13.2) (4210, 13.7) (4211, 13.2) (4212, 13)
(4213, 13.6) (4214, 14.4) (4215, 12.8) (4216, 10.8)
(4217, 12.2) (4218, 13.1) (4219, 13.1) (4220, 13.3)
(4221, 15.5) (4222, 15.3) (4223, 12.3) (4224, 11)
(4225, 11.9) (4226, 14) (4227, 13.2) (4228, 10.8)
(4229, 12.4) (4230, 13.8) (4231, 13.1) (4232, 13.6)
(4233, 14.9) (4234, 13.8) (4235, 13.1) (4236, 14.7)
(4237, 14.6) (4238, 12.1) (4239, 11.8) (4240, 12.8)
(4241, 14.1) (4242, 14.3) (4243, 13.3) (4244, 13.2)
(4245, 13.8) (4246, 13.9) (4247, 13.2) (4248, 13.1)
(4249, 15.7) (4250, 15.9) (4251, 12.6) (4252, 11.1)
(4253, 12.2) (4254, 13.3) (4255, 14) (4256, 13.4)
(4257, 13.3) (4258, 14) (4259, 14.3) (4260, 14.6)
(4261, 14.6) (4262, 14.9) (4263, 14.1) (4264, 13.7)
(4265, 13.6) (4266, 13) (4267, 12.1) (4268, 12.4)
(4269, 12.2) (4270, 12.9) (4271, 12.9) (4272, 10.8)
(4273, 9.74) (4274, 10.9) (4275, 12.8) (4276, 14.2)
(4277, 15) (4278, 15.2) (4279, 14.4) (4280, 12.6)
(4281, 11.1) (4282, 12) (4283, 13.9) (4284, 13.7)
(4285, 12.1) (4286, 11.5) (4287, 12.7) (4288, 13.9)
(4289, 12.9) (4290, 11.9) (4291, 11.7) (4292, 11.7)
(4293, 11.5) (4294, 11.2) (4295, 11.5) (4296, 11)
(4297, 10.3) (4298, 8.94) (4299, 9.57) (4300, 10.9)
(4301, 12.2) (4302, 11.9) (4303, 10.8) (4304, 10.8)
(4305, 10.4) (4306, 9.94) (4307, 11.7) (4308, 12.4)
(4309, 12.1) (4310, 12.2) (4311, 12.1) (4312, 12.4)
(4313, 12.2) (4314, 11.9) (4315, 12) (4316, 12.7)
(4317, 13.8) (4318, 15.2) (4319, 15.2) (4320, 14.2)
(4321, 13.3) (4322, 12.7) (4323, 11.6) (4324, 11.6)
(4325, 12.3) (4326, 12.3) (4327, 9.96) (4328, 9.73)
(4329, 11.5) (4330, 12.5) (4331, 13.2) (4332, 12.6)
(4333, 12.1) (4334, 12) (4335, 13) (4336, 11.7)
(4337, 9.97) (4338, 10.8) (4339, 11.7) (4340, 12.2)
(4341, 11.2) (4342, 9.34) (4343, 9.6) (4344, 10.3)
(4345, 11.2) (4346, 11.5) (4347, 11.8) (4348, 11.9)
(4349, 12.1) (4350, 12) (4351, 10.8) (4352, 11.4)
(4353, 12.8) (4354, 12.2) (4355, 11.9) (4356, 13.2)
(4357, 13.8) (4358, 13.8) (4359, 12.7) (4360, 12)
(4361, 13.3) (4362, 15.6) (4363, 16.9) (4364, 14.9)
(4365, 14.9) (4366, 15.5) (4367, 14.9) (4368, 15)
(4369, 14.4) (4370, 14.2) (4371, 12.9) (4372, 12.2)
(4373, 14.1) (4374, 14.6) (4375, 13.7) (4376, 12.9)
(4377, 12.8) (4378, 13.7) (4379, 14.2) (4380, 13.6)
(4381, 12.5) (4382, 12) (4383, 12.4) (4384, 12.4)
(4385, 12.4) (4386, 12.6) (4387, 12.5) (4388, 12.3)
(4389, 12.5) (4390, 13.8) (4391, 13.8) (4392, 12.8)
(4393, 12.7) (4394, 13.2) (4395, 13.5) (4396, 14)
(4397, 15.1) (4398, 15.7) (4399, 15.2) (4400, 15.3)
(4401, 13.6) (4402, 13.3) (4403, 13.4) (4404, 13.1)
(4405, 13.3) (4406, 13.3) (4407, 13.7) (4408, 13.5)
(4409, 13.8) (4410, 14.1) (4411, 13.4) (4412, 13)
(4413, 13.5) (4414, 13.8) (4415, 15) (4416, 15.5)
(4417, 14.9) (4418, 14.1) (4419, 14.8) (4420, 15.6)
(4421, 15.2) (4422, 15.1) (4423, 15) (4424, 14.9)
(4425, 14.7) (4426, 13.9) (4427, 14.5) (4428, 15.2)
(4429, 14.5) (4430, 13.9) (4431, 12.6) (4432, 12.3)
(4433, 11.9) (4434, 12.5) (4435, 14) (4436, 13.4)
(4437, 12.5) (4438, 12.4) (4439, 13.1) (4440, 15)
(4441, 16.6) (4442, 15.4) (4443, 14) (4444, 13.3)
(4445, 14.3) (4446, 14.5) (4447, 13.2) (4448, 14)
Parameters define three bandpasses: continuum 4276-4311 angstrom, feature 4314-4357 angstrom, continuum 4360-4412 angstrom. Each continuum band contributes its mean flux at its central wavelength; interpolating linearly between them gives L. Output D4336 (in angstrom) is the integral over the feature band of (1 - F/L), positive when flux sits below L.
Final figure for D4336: 2.49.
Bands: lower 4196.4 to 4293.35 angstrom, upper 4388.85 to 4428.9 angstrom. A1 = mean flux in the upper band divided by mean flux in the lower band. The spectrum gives 1.1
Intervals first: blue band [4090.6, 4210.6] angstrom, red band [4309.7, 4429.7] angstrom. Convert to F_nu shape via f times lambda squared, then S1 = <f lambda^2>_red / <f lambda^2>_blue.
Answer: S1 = 1.2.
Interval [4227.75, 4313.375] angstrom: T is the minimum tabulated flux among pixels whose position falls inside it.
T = 8.94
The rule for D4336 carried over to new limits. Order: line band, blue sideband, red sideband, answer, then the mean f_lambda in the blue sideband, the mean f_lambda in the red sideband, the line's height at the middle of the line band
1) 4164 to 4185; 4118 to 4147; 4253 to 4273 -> 1.2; 12.8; 13.3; 12.9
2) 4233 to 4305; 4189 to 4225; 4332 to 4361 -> -3.4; 12.5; 11.8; 12.2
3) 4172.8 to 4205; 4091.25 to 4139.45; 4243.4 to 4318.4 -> 0.8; 12.1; 12.6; 12.3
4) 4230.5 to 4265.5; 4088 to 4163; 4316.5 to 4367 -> -3.5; 12.4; 12.5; 12.4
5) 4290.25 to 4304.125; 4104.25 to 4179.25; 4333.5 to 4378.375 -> 1.8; 12.6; 12.7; 12.7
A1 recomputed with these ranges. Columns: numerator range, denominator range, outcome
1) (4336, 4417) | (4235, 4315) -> 1.04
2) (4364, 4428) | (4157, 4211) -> 1.13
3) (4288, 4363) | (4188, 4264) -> 0.92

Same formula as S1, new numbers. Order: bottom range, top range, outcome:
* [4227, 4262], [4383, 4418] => 1.08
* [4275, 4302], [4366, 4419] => 1.17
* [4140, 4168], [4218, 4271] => 1.09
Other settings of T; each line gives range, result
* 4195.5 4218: 10.1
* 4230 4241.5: 11.8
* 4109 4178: 10.4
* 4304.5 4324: 9.94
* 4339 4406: 9.34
